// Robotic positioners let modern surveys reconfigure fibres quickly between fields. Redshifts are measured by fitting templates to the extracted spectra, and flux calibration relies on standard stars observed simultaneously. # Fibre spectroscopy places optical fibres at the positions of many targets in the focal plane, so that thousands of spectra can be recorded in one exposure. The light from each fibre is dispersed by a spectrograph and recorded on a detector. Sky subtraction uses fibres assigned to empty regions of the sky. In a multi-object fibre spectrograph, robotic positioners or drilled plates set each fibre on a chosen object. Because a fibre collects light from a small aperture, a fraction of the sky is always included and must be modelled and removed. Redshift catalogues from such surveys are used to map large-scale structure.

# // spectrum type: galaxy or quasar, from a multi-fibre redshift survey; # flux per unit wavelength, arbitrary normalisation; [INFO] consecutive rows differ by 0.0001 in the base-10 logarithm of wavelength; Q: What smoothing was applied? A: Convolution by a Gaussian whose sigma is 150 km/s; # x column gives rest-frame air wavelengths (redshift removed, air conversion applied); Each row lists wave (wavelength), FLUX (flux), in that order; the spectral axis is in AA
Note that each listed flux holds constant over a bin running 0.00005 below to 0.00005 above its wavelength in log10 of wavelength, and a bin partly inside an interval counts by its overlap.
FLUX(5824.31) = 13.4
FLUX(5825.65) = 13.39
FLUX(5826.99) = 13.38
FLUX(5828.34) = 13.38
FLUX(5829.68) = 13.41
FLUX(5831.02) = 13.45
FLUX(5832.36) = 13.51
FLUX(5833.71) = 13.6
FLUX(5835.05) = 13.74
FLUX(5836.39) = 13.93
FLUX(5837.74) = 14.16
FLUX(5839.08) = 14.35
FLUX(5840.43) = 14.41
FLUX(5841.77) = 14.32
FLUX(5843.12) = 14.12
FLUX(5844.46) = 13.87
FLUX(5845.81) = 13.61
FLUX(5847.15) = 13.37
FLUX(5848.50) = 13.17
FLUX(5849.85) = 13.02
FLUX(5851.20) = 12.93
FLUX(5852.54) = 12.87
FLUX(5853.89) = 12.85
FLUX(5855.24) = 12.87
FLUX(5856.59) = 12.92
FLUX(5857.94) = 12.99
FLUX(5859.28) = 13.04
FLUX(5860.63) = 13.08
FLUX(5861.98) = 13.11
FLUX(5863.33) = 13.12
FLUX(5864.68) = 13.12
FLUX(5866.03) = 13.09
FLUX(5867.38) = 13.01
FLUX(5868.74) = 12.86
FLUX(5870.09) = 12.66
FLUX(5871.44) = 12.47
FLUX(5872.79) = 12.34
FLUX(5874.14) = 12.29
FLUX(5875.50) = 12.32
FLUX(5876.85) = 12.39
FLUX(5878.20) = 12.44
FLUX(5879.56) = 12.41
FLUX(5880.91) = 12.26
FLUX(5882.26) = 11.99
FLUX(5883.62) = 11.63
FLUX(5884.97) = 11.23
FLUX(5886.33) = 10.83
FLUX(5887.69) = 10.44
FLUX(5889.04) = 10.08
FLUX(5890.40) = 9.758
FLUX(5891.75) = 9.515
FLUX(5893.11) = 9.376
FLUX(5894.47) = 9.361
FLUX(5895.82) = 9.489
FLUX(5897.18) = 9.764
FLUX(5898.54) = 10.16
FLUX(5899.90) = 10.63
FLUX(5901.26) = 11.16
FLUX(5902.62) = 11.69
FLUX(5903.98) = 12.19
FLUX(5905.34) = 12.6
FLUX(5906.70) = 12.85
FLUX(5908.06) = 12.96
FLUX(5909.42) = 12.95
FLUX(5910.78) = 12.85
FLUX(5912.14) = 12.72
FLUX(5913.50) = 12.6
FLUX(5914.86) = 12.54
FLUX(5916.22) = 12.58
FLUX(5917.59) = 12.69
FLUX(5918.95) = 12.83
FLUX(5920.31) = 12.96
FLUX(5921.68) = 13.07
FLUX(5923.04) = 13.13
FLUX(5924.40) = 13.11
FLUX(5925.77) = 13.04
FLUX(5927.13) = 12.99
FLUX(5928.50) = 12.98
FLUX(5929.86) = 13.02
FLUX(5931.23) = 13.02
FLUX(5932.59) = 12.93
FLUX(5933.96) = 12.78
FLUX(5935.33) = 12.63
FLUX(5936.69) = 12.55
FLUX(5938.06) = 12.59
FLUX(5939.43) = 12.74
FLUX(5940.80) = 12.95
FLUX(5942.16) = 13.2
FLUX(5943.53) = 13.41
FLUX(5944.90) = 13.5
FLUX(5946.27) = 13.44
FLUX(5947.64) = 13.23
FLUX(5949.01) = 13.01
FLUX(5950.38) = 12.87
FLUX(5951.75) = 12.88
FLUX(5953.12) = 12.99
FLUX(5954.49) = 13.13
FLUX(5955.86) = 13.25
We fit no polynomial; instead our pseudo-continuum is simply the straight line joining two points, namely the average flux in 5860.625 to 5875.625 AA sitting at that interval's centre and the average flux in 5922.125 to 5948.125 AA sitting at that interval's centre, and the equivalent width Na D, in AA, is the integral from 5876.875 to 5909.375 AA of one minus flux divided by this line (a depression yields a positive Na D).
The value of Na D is 4.4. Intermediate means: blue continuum 12.8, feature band 11.1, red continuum 13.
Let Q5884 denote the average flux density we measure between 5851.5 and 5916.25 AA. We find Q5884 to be 12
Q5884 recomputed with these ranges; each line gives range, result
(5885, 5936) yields 11.9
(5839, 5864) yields 13.3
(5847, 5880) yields 12.8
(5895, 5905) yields 10.8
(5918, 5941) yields 12.9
